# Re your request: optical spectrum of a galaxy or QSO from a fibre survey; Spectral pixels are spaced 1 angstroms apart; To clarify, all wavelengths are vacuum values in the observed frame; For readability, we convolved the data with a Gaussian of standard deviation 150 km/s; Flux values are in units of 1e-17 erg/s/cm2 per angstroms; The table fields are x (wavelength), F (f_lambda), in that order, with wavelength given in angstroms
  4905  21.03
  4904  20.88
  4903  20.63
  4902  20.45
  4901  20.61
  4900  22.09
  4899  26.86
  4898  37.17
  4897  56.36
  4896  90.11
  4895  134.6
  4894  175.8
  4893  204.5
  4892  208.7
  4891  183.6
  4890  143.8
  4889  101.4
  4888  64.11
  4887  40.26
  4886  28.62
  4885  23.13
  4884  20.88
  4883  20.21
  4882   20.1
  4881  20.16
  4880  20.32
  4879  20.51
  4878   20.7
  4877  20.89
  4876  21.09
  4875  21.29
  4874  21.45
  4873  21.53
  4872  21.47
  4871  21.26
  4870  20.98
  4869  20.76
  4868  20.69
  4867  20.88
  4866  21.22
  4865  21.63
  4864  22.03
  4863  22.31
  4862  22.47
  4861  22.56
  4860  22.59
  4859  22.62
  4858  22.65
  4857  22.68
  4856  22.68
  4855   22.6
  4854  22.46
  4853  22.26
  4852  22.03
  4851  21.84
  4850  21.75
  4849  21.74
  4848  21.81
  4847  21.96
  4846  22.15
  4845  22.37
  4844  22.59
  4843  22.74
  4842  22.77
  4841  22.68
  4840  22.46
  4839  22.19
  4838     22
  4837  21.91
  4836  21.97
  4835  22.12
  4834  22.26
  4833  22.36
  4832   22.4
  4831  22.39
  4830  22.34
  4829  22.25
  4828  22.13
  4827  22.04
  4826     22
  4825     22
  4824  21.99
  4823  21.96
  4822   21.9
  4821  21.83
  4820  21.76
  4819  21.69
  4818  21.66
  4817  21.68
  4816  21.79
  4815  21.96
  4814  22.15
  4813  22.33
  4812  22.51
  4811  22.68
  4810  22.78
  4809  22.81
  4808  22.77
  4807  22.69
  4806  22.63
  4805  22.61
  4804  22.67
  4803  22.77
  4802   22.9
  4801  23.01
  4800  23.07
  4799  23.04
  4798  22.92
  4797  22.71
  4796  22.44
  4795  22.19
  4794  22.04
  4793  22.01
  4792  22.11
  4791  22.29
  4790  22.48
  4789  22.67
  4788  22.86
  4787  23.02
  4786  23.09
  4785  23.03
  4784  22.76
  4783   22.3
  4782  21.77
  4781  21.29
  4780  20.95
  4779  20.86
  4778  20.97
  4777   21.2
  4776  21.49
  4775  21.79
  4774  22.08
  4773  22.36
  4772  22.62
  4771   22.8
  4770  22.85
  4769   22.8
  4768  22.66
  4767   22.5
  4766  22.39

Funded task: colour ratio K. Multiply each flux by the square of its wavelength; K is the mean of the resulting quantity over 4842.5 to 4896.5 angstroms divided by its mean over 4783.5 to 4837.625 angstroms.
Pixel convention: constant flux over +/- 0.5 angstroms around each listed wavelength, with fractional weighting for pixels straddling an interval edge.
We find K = 2.0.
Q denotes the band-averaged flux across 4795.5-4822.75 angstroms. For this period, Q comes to 22.4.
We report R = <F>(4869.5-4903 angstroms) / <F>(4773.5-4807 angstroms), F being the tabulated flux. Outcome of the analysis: 2.55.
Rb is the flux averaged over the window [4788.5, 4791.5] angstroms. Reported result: 22.5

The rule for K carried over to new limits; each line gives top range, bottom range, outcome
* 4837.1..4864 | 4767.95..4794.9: 1.04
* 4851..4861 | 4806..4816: 1.02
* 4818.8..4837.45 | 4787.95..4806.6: 0.99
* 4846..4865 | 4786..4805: 1.01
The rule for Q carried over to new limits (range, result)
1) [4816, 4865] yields 22.2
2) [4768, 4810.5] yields 22.4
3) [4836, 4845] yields 22.4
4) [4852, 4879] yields 21.7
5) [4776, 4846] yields 22.3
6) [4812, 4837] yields 22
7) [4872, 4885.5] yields 21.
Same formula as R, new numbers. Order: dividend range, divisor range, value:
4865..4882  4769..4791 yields 0.94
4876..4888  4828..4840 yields 1.12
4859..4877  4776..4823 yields 0.97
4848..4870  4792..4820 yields 0.98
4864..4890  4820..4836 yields 1.32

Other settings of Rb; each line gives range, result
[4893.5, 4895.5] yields 155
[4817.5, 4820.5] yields 21.7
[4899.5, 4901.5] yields 21.4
